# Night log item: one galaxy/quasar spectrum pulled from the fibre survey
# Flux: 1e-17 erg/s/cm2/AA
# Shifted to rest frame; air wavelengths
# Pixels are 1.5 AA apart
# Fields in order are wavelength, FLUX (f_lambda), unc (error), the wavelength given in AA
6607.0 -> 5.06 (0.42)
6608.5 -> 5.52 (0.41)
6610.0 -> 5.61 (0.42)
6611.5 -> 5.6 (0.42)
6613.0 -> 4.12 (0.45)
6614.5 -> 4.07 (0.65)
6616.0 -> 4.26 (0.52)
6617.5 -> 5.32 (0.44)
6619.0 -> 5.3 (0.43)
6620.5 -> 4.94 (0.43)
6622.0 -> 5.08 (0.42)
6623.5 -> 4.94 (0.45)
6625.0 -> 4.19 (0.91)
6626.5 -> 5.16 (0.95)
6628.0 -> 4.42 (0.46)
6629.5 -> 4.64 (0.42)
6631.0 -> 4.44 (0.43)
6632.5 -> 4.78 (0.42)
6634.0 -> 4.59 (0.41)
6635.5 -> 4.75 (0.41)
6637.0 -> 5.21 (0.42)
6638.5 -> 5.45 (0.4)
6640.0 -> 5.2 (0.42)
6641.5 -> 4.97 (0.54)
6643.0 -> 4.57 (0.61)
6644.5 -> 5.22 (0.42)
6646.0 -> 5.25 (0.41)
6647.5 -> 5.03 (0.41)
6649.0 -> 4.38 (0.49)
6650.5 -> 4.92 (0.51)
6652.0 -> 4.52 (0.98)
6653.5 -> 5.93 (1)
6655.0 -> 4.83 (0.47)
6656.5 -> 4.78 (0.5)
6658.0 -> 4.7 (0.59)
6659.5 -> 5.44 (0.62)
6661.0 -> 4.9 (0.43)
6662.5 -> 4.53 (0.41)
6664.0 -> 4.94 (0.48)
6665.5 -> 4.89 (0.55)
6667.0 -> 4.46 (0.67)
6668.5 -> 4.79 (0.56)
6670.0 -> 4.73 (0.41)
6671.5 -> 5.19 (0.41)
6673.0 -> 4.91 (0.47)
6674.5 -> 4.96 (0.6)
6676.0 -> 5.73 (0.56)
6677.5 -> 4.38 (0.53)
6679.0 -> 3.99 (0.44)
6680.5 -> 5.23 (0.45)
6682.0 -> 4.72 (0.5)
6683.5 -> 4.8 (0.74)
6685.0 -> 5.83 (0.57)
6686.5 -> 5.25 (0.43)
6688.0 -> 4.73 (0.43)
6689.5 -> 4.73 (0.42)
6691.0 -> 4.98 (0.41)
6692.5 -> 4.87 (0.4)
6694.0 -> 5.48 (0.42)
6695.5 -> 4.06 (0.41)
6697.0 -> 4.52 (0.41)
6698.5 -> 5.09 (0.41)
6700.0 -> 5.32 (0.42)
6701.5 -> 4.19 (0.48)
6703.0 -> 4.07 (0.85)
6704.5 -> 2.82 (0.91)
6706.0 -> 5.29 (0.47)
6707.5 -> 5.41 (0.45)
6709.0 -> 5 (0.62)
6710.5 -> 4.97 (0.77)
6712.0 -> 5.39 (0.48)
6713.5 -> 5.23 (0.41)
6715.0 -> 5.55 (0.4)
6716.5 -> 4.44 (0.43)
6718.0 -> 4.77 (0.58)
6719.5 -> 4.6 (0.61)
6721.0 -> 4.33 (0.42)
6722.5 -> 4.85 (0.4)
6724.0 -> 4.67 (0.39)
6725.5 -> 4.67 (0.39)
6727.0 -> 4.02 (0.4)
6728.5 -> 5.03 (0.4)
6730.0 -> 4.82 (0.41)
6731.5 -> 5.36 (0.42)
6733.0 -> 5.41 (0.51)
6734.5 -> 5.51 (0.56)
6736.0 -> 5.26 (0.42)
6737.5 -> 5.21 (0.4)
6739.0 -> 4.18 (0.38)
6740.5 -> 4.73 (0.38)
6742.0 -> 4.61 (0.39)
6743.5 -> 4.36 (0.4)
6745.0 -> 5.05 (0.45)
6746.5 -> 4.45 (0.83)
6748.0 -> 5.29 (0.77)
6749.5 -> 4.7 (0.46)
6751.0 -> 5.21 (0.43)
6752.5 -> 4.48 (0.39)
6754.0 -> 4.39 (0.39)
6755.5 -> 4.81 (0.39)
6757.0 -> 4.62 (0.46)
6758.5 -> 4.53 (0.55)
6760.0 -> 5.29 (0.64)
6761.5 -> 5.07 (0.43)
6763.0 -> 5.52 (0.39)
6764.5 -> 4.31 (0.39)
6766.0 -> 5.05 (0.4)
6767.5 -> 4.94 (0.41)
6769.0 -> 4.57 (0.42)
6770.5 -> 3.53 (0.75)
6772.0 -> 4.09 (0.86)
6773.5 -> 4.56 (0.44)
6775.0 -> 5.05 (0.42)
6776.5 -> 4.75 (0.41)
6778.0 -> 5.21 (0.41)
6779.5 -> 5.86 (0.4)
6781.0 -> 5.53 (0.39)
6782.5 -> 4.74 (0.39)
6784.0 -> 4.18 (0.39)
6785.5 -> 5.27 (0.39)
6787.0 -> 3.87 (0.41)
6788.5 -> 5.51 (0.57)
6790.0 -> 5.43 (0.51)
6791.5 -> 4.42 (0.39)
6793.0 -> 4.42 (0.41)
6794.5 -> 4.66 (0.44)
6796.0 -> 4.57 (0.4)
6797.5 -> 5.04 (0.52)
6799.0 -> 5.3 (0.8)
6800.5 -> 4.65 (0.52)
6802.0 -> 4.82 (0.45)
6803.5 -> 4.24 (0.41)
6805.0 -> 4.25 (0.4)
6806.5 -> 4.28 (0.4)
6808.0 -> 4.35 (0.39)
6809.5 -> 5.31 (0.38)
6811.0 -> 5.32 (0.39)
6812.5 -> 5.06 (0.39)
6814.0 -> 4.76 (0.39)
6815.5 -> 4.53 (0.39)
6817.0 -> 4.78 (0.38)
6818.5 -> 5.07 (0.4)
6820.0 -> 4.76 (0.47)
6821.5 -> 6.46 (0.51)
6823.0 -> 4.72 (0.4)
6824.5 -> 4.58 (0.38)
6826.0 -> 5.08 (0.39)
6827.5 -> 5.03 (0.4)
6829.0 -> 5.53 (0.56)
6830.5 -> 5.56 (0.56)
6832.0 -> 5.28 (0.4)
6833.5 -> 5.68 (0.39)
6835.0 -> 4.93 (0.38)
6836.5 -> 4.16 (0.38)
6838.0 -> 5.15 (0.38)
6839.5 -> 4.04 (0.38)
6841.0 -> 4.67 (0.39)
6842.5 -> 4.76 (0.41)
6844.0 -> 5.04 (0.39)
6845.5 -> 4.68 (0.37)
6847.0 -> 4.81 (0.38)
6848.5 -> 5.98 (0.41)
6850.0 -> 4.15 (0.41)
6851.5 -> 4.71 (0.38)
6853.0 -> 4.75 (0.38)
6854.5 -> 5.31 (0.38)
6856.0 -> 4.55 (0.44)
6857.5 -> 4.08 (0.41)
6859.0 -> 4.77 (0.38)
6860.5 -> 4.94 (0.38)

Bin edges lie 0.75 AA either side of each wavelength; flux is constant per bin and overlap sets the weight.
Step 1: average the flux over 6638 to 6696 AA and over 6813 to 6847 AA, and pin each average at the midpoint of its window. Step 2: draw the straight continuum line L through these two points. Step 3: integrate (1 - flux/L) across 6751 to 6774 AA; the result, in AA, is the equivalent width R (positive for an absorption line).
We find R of 1.3 AA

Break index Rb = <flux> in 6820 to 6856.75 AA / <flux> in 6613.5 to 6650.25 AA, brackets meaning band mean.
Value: 1.03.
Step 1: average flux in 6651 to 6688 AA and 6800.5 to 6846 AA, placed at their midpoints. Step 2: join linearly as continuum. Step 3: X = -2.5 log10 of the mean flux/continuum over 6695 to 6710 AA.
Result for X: 0.075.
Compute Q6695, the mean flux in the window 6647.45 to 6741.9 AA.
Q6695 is 4.86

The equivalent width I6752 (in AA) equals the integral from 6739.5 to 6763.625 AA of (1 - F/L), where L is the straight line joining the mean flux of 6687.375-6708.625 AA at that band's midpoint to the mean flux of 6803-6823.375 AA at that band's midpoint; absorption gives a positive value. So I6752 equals -0.21 AA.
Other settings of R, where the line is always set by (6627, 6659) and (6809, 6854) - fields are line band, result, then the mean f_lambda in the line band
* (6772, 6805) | 0.86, 4.83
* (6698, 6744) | 1.07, 4.81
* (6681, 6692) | -0.22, 5.01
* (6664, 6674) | 0.13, 4.84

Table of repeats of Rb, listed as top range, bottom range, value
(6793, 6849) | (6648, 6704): 1.01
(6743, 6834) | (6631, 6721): 1.00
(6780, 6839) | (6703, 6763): 1.02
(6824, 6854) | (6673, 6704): 1.02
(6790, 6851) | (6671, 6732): 1.01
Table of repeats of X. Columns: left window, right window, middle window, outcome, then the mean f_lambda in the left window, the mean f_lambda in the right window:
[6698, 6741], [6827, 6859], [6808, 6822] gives -0.04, 4.83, 4.89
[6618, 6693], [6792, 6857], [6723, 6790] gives 0.01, 4.9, 4.87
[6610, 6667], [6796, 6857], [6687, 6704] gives 0.04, 4.88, 4.9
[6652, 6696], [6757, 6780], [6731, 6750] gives -0.02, 4.92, 4.8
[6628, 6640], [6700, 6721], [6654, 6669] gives -0.01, 4.83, 4.75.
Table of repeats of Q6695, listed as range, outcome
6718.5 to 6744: 4.81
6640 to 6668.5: 4.91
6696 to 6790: 4.81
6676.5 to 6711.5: 4.78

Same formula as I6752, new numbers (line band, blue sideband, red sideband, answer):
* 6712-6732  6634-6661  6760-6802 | 0.4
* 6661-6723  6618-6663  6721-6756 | 0.4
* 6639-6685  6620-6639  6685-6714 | -0.9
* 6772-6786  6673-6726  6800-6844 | -0.3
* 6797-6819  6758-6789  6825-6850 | 0.6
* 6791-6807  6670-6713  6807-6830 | 1.2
